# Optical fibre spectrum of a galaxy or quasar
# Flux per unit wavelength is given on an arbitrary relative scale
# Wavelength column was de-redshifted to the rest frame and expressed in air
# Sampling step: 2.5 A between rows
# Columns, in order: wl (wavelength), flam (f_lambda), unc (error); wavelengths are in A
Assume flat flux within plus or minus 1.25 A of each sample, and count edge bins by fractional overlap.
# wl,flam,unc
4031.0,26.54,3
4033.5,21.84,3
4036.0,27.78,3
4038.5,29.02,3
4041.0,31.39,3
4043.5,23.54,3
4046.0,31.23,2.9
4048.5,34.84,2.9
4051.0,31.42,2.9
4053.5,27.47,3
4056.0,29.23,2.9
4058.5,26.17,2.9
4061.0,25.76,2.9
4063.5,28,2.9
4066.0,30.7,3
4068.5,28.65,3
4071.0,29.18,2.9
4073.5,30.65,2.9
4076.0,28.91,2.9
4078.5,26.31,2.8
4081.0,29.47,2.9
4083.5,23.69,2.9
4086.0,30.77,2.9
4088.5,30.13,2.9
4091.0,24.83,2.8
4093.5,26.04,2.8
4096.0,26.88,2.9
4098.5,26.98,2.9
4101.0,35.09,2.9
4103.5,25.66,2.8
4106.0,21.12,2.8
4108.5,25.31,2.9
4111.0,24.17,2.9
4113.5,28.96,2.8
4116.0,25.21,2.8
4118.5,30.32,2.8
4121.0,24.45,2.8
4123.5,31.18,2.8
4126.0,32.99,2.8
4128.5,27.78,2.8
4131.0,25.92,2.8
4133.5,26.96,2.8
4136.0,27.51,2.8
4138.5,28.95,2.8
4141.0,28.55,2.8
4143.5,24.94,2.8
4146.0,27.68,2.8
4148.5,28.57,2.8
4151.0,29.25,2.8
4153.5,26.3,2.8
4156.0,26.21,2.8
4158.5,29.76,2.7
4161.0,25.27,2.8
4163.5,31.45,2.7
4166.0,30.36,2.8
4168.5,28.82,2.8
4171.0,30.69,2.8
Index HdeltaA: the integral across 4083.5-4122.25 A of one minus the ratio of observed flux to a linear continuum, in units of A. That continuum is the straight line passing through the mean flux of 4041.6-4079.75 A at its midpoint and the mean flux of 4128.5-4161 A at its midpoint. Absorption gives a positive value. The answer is 1.66 A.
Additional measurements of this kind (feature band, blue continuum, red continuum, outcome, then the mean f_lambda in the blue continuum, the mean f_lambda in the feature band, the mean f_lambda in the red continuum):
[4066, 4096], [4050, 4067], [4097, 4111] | -0.7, 28.3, 28.1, 26.6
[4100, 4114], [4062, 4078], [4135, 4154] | 1.0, 29.1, 26.4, 27.8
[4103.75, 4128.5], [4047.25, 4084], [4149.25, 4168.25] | 1.3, 28.8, 27.1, 28.4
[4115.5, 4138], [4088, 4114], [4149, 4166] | -0.6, 26.7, 28.2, 28.2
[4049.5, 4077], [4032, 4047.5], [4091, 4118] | -1.6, 27.6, 28.8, 26.6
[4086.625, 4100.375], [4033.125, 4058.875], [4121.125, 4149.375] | 0.5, 28.8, 27.5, 28.1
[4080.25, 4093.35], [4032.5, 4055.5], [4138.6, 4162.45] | 0.3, 28.8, 27.6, 27.5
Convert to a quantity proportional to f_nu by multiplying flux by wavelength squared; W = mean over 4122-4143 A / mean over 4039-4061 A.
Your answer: 1.0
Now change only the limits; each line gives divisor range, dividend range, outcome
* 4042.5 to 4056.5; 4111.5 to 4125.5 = 0.98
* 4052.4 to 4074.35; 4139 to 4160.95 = 1.01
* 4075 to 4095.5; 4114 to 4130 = 1.06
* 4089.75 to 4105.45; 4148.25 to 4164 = 1.05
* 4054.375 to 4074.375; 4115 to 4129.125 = 1.04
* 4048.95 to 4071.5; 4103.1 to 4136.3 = 0.97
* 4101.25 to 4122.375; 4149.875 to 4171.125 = 1.12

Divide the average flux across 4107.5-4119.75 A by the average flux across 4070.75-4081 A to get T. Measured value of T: 0.93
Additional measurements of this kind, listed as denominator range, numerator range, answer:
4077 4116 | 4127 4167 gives 1.03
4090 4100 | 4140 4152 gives 1.05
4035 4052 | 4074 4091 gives 0.94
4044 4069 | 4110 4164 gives 0.95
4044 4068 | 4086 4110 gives 0.93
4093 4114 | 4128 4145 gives 1.02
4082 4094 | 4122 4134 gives 1.07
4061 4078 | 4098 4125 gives 0.94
